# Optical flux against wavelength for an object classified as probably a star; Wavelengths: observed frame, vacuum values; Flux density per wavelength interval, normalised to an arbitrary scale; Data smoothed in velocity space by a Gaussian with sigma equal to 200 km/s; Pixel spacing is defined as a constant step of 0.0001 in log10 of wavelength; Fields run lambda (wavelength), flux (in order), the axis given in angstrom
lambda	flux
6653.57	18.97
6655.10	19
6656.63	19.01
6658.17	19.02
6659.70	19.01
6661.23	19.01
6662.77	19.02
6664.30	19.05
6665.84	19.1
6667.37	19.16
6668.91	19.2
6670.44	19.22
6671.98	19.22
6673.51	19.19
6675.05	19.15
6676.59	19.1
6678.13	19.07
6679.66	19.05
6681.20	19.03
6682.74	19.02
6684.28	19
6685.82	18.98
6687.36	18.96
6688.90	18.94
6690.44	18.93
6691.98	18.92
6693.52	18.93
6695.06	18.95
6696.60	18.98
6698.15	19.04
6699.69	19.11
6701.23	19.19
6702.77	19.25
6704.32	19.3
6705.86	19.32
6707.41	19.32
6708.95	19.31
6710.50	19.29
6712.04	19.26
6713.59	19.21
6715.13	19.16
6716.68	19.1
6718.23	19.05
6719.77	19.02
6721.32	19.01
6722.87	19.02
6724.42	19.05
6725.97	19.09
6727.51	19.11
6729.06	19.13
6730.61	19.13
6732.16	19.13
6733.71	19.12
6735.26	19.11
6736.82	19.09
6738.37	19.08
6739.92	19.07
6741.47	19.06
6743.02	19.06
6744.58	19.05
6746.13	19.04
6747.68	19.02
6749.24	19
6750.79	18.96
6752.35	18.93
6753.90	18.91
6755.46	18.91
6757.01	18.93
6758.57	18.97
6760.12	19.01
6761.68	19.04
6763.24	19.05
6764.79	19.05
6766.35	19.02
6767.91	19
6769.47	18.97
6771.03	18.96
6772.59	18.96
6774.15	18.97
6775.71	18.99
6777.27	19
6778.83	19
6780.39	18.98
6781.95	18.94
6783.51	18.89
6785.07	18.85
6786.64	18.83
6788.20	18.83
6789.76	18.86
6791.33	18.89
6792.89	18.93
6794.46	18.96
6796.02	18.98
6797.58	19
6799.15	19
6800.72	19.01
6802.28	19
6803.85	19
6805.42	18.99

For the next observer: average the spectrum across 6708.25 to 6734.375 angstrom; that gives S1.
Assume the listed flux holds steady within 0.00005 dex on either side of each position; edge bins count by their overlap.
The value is 19.1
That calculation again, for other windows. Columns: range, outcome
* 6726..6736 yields 19.1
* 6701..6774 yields 19.1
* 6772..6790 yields 18.9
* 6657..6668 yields 19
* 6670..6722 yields 19.1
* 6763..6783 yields 19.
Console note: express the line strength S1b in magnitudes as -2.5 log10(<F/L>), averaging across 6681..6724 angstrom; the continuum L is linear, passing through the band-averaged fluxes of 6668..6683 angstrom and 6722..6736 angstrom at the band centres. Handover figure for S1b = 0.00 mag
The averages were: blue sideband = 19.1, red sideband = 19.1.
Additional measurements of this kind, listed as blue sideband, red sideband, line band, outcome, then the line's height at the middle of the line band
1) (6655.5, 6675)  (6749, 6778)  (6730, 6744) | -0.004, 19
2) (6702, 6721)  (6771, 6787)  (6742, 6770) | 0.002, 19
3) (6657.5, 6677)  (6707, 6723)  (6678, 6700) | 0.008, 19.1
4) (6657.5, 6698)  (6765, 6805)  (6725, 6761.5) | -0.003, 19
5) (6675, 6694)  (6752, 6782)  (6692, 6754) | -0.006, 19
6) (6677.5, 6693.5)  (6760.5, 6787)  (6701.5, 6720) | -0.013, 19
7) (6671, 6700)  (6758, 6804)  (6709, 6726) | -0.006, 19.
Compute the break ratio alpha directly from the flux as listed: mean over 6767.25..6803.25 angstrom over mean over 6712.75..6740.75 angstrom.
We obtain 0.99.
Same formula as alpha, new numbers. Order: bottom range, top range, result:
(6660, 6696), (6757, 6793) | 0.99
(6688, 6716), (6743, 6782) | 0.99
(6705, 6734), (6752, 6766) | 0.99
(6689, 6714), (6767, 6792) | 0.99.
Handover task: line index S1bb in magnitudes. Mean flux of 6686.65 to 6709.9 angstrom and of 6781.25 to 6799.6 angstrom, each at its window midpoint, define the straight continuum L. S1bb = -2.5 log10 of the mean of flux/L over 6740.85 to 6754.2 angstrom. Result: 0.00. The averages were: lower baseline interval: 19.1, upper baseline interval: 18.9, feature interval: 19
